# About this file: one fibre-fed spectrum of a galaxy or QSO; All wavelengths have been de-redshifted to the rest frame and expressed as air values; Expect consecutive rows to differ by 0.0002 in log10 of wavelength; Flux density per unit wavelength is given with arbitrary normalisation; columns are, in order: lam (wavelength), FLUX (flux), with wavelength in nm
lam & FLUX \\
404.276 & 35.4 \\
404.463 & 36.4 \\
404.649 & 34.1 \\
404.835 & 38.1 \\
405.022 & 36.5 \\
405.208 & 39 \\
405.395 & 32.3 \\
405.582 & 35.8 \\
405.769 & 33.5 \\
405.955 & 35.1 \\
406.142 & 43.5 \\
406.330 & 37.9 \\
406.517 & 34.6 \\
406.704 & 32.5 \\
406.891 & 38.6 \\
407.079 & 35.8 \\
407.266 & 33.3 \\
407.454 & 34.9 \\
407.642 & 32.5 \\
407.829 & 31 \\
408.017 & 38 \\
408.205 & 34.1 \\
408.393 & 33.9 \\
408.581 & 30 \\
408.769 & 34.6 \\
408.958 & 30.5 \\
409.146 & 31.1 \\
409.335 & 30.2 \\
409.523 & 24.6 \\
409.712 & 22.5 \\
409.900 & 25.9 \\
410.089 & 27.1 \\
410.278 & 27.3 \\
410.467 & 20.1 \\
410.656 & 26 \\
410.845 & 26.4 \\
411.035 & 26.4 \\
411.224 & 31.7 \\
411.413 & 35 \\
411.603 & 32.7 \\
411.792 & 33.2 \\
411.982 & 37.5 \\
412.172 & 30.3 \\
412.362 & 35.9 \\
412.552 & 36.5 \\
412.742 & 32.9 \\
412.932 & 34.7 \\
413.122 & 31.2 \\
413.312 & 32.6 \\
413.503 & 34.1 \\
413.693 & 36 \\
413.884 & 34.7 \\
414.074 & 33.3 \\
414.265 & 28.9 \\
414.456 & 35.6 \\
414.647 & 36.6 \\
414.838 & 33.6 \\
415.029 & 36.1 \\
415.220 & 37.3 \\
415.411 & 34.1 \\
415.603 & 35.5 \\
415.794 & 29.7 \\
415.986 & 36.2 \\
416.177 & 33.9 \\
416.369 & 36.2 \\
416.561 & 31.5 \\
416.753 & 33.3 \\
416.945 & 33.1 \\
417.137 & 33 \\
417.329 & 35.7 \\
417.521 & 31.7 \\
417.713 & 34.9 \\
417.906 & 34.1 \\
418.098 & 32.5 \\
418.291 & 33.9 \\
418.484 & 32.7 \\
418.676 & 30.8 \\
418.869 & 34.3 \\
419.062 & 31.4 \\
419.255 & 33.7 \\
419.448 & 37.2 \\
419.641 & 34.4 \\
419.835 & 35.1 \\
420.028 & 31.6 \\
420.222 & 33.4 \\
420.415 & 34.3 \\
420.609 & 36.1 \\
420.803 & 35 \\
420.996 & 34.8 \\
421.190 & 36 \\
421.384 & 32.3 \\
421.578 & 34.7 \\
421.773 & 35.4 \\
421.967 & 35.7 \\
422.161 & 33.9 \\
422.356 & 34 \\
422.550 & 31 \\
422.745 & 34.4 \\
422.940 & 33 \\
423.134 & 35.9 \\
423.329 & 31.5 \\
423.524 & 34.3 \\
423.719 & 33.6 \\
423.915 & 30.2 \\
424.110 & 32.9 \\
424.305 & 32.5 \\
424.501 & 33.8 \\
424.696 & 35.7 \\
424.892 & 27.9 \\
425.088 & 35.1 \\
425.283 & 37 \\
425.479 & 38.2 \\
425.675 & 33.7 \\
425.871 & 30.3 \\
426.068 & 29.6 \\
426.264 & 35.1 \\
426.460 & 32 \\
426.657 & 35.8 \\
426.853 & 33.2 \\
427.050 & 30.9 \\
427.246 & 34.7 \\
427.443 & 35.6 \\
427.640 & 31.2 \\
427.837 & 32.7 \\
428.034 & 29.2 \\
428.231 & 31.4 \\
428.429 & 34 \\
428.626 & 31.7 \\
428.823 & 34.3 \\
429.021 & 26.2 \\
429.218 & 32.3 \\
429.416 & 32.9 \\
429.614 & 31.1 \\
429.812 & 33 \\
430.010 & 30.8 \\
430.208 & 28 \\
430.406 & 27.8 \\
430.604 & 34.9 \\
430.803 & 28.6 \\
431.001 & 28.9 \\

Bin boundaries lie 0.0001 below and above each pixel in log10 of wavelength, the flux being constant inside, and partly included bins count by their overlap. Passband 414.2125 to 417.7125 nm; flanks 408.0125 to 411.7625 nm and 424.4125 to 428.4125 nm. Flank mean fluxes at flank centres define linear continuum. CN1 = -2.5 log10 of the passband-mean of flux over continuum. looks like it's -0.114 mag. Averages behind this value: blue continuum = 29.3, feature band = 34.1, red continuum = 33.2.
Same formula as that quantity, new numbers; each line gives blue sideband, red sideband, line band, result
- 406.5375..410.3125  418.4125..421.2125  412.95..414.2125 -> -0.029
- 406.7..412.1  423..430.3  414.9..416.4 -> -0.106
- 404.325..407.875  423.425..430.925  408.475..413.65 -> 0.145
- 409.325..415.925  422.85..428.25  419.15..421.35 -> -0.067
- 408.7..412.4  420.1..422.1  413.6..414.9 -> -0.096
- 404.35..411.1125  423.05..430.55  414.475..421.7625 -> -0.054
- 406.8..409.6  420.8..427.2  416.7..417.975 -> -0.012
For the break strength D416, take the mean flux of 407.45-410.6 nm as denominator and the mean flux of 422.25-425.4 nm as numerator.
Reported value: 1.1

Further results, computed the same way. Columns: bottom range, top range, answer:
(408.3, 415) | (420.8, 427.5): 1.08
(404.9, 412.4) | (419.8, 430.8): 1.02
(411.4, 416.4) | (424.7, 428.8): 0.97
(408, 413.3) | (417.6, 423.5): 1.11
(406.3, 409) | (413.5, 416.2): 1.01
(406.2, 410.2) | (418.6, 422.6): 1.06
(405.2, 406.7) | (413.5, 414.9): 0.95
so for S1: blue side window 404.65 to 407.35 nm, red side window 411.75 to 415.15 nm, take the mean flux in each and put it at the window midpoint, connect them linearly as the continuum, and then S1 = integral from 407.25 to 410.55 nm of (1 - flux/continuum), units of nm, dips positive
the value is 0.50 nm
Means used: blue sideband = 36.1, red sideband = 34.1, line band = 30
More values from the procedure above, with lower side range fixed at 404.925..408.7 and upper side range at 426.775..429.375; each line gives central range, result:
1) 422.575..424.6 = -0.02 nm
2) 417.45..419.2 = 0.03 nm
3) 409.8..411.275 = 0.36 nm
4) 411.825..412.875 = -0.01 nm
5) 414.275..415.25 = -0.03 nm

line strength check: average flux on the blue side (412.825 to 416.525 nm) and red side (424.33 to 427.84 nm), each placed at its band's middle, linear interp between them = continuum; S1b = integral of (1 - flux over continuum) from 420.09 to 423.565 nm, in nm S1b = -0.05 nm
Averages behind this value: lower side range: 34.2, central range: 34.2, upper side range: 33.5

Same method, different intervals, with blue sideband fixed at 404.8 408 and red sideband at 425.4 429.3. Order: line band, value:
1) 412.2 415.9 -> 0.041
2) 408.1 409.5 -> 0.140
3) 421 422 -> -0.040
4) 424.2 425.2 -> -0.003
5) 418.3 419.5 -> 0.019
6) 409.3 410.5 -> 0.331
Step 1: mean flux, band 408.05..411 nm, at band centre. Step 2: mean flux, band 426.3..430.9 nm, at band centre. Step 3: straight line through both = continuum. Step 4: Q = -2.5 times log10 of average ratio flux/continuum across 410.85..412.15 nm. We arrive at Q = -0.12 mag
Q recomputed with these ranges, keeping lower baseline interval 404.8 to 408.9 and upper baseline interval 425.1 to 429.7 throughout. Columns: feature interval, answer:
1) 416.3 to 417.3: 0.017 mag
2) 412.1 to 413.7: 0.023 mag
